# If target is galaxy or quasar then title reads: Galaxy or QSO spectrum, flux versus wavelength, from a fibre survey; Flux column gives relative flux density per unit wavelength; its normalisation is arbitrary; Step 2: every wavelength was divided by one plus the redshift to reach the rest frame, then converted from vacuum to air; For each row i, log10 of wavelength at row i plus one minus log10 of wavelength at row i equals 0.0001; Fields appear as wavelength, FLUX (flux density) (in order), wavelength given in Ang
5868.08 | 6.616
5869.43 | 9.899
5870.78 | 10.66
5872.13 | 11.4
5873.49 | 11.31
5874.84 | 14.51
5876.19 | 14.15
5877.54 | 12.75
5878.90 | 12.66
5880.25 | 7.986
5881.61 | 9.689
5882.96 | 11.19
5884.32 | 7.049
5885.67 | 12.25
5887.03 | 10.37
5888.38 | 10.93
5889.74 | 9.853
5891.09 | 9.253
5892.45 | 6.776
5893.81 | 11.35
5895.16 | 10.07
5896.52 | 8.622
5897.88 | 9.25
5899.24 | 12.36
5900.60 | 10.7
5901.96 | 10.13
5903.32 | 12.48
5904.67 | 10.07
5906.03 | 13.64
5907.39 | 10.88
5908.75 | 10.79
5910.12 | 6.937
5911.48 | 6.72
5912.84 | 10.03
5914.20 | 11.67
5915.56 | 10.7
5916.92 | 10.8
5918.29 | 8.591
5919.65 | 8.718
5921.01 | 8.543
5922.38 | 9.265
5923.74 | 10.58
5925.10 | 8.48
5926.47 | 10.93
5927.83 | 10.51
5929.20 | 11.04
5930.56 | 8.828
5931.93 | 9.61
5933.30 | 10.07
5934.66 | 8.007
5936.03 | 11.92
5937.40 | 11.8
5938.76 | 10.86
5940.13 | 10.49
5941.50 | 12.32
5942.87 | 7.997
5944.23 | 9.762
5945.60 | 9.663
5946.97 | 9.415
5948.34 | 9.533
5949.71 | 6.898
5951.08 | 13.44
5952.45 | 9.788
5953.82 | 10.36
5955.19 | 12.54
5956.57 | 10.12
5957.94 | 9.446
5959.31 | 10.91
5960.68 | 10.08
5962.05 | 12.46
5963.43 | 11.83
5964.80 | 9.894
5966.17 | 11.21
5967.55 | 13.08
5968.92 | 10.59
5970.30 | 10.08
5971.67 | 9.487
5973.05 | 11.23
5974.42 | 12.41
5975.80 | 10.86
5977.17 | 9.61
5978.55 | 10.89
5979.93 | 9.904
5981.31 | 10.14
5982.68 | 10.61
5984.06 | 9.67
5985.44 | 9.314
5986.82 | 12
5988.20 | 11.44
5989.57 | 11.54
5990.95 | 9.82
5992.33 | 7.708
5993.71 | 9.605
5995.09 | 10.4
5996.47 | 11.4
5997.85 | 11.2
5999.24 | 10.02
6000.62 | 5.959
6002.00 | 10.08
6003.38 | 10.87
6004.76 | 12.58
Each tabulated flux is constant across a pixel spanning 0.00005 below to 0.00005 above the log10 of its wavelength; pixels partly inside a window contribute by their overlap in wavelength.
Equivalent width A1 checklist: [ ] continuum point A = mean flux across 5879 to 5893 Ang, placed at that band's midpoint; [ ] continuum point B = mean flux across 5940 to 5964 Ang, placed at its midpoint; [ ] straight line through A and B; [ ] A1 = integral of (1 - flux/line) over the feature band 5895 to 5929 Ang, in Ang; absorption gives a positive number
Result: -0.4 Ang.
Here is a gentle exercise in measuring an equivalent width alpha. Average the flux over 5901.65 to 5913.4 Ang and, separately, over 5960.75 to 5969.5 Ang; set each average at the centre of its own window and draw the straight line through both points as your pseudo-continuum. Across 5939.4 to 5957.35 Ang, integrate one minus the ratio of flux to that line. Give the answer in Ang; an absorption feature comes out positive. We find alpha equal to 1.4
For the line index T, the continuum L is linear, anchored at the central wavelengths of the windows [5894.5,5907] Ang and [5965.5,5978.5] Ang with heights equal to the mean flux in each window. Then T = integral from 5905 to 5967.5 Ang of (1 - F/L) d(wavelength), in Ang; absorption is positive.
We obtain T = 3.9 Ang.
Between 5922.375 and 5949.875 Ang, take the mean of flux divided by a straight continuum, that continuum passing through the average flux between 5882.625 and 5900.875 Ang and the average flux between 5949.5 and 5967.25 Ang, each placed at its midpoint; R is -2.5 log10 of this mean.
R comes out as 0.060 mag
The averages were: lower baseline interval 9.96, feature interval 9.98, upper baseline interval 10.8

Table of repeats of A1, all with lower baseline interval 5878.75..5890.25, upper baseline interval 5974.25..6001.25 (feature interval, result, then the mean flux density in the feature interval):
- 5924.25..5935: 0.4 Ang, 9.75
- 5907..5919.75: 0.7 Ang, 9.59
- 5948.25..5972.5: -1.2 Ang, 10.7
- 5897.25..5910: -1.1 Ang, 11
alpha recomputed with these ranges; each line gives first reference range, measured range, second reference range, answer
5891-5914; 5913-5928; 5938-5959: 0.35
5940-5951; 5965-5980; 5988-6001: -1.58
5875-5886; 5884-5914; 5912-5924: 1.06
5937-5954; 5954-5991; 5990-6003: -3.41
